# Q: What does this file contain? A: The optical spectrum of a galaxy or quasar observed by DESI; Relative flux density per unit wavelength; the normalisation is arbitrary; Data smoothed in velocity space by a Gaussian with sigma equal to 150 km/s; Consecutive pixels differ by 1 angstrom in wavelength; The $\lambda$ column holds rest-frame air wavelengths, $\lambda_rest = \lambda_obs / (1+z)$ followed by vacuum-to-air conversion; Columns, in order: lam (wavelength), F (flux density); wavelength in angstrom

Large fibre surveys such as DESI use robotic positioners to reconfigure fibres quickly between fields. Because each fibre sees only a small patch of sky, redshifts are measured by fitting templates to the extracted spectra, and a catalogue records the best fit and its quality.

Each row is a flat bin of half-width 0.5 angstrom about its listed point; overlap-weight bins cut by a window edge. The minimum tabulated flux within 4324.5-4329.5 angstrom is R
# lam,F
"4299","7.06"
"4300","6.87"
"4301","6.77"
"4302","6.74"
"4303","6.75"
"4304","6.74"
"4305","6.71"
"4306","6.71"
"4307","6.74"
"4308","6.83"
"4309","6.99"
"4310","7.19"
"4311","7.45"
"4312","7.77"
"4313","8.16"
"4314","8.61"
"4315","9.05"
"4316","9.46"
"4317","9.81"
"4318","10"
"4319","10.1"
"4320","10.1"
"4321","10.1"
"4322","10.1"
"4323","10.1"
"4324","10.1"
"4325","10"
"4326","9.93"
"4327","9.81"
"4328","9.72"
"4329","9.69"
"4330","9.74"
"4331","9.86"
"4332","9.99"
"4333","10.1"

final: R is 9.69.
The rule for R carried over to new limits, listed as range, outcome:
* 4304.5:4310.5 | 6.71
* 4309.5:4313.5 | 7.19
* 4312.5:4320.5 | 8.16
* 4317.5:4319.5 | 10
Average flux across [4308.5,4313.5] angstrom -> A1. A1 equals 7.51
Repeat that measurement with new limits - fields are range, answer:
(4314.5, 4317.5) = 9.44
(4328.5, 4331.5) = 9.76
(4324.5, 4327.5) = 9.91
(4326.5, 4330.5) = 9.74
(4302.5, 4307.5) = 6.73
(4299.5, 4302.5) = 6.79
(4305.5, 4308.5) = 6.76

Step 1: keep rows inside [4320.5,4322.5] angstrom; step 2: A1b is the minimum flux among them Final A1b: 10.1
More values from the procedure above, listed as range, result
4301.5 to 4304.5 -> 6.74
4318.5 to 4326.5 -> 9.93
